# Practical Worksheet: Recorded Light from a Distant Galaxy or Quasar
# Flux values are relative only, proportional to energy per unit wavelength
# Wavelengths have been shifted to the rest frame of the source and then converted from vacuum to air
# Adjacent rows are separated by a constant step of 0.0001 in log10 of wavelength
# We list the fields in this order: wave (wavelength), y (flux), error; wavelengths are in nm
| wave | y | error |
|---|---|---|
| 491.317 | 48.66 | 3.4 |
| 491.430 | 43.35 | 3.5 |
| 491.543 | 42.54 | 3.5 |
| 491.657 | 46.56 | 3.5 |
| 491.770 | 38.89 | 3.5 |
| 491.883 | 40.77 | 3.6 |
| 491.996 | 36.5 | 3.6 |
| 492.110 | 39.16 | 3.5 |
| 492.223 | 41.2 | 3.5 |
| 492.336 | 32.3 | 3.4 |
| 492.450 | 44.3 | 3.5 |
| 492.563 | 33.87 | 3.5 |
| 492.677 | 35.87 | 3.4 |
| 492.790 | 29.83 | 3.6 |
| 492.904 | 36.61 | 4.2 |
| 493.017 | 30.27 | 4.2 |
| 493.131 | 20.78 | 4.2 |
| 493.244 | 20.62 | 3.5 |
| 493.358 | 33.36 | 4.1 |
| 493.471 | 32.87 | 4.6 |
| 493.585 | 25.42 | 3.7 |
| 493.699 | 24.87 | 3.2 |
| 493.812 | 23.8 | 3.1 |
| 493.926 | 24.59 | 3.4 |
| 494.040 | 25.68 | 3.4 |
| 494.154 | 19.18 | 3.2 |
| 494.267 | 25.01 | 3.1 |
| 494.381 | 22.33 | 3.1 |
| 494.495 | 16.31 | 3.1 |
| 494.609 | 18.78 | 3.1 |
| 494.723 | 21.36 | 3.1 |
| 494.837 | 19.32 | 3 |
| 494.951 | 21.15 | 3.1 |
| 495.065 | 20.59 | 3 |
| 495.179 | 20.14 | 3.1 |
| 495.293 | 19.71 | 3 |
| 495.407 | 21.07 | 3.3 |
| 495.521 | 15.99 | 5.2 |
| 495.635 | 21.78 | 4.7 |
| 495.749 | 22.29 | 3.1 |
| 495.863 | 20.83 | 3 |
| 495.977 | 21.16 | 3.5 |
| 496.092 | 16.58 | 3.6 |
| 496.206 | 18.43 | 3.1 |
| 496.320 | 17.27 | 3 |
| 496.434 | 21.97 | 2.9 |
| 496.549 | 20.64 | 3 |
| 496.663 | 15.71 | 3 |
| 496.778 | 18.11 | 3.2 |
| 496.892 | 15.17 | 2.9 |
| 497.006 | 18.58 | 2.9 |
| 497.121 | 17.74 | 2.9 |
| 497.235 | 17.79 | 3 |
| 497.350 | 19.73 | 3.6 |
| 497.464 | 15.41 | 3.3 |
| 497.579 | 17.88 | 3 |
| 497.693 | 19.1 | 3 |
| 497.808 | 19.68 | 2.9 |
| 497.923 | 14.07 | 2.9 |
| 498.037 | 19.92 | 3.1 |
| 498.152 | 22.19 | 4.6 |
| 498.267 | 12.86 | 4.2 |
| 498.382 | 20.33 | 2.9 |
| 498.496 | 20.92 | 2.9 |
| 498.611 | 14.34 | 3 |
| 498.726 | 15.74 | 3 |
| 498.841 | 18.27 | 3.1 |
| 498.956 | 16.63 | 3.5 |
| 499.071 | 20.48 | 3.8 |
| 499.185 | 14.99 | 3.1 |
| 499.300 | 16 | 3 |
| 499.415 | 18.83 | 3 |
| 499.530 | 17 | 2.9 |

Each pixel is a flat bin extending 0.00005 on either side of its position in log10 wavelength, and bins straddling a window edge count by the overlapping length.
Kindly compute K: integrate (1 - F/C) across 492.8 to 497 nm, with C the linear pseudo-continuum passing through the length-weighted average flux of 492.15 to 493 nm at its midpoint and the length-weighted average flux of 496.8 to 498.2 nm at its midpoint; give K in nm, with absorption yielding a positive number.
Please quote 0.85 nm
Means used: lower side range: 36.1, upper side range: 18.1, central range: 22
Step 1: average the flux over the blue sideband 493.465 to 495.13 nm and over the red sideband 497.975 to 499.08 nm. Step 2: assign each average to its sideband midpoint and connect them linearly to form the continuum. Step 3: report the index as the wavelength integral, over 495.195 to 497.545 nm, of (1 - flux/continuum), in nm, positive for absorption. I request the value 0.17 nm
